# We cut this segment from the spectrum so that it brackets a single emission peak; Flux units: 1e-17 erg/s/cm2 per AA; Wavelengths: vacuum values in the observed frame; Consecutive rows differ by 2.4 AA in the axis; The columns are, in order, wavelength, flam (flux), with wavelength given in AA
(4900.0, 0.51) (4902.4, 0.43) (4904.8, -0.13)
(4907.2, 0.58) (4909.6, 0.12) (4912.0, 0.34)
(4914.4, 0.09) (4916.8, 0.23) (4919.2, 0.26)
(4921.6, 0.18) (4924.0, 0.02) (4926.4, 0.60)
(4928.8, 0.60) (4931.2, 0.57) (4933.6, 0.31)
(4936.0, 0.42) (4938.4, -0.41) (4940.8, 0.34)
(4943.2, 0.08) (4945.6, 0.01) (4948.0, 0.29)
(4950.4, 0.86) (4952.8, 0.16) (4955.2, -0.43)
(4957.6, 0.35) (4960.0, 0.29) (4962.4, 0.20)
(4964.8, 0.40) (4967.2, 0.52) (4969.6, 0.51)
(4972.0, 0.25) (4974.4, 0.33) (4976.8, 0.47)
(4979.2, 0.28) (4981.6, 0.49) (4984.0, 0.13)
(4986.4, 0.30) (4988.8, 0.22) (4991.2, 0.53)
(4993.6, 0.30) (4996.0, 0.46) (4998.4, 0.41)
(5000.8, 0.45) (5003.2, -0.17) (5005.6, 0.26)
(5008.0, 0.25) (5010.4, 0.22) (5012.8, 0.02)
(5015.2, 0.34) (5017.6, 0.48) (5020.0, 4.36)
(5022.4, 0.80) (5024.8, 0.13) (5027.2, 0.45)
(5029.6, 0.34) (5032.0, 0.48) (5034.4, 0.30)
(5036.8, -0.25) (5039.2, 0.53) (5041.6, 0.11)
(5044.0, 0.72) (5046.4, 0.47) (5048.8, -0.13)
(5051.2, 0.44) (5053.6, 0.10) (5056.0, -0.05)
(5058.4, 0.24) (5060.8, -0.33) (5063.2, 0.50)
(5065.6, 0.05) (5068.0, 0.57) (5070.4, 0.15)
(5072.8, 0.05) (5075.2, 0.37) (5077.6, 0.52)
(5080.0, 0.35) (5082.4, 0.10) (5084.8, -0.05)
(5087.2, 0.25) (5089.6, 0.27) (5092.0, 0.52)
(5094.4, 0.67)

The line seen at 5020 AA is H-beta 4861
